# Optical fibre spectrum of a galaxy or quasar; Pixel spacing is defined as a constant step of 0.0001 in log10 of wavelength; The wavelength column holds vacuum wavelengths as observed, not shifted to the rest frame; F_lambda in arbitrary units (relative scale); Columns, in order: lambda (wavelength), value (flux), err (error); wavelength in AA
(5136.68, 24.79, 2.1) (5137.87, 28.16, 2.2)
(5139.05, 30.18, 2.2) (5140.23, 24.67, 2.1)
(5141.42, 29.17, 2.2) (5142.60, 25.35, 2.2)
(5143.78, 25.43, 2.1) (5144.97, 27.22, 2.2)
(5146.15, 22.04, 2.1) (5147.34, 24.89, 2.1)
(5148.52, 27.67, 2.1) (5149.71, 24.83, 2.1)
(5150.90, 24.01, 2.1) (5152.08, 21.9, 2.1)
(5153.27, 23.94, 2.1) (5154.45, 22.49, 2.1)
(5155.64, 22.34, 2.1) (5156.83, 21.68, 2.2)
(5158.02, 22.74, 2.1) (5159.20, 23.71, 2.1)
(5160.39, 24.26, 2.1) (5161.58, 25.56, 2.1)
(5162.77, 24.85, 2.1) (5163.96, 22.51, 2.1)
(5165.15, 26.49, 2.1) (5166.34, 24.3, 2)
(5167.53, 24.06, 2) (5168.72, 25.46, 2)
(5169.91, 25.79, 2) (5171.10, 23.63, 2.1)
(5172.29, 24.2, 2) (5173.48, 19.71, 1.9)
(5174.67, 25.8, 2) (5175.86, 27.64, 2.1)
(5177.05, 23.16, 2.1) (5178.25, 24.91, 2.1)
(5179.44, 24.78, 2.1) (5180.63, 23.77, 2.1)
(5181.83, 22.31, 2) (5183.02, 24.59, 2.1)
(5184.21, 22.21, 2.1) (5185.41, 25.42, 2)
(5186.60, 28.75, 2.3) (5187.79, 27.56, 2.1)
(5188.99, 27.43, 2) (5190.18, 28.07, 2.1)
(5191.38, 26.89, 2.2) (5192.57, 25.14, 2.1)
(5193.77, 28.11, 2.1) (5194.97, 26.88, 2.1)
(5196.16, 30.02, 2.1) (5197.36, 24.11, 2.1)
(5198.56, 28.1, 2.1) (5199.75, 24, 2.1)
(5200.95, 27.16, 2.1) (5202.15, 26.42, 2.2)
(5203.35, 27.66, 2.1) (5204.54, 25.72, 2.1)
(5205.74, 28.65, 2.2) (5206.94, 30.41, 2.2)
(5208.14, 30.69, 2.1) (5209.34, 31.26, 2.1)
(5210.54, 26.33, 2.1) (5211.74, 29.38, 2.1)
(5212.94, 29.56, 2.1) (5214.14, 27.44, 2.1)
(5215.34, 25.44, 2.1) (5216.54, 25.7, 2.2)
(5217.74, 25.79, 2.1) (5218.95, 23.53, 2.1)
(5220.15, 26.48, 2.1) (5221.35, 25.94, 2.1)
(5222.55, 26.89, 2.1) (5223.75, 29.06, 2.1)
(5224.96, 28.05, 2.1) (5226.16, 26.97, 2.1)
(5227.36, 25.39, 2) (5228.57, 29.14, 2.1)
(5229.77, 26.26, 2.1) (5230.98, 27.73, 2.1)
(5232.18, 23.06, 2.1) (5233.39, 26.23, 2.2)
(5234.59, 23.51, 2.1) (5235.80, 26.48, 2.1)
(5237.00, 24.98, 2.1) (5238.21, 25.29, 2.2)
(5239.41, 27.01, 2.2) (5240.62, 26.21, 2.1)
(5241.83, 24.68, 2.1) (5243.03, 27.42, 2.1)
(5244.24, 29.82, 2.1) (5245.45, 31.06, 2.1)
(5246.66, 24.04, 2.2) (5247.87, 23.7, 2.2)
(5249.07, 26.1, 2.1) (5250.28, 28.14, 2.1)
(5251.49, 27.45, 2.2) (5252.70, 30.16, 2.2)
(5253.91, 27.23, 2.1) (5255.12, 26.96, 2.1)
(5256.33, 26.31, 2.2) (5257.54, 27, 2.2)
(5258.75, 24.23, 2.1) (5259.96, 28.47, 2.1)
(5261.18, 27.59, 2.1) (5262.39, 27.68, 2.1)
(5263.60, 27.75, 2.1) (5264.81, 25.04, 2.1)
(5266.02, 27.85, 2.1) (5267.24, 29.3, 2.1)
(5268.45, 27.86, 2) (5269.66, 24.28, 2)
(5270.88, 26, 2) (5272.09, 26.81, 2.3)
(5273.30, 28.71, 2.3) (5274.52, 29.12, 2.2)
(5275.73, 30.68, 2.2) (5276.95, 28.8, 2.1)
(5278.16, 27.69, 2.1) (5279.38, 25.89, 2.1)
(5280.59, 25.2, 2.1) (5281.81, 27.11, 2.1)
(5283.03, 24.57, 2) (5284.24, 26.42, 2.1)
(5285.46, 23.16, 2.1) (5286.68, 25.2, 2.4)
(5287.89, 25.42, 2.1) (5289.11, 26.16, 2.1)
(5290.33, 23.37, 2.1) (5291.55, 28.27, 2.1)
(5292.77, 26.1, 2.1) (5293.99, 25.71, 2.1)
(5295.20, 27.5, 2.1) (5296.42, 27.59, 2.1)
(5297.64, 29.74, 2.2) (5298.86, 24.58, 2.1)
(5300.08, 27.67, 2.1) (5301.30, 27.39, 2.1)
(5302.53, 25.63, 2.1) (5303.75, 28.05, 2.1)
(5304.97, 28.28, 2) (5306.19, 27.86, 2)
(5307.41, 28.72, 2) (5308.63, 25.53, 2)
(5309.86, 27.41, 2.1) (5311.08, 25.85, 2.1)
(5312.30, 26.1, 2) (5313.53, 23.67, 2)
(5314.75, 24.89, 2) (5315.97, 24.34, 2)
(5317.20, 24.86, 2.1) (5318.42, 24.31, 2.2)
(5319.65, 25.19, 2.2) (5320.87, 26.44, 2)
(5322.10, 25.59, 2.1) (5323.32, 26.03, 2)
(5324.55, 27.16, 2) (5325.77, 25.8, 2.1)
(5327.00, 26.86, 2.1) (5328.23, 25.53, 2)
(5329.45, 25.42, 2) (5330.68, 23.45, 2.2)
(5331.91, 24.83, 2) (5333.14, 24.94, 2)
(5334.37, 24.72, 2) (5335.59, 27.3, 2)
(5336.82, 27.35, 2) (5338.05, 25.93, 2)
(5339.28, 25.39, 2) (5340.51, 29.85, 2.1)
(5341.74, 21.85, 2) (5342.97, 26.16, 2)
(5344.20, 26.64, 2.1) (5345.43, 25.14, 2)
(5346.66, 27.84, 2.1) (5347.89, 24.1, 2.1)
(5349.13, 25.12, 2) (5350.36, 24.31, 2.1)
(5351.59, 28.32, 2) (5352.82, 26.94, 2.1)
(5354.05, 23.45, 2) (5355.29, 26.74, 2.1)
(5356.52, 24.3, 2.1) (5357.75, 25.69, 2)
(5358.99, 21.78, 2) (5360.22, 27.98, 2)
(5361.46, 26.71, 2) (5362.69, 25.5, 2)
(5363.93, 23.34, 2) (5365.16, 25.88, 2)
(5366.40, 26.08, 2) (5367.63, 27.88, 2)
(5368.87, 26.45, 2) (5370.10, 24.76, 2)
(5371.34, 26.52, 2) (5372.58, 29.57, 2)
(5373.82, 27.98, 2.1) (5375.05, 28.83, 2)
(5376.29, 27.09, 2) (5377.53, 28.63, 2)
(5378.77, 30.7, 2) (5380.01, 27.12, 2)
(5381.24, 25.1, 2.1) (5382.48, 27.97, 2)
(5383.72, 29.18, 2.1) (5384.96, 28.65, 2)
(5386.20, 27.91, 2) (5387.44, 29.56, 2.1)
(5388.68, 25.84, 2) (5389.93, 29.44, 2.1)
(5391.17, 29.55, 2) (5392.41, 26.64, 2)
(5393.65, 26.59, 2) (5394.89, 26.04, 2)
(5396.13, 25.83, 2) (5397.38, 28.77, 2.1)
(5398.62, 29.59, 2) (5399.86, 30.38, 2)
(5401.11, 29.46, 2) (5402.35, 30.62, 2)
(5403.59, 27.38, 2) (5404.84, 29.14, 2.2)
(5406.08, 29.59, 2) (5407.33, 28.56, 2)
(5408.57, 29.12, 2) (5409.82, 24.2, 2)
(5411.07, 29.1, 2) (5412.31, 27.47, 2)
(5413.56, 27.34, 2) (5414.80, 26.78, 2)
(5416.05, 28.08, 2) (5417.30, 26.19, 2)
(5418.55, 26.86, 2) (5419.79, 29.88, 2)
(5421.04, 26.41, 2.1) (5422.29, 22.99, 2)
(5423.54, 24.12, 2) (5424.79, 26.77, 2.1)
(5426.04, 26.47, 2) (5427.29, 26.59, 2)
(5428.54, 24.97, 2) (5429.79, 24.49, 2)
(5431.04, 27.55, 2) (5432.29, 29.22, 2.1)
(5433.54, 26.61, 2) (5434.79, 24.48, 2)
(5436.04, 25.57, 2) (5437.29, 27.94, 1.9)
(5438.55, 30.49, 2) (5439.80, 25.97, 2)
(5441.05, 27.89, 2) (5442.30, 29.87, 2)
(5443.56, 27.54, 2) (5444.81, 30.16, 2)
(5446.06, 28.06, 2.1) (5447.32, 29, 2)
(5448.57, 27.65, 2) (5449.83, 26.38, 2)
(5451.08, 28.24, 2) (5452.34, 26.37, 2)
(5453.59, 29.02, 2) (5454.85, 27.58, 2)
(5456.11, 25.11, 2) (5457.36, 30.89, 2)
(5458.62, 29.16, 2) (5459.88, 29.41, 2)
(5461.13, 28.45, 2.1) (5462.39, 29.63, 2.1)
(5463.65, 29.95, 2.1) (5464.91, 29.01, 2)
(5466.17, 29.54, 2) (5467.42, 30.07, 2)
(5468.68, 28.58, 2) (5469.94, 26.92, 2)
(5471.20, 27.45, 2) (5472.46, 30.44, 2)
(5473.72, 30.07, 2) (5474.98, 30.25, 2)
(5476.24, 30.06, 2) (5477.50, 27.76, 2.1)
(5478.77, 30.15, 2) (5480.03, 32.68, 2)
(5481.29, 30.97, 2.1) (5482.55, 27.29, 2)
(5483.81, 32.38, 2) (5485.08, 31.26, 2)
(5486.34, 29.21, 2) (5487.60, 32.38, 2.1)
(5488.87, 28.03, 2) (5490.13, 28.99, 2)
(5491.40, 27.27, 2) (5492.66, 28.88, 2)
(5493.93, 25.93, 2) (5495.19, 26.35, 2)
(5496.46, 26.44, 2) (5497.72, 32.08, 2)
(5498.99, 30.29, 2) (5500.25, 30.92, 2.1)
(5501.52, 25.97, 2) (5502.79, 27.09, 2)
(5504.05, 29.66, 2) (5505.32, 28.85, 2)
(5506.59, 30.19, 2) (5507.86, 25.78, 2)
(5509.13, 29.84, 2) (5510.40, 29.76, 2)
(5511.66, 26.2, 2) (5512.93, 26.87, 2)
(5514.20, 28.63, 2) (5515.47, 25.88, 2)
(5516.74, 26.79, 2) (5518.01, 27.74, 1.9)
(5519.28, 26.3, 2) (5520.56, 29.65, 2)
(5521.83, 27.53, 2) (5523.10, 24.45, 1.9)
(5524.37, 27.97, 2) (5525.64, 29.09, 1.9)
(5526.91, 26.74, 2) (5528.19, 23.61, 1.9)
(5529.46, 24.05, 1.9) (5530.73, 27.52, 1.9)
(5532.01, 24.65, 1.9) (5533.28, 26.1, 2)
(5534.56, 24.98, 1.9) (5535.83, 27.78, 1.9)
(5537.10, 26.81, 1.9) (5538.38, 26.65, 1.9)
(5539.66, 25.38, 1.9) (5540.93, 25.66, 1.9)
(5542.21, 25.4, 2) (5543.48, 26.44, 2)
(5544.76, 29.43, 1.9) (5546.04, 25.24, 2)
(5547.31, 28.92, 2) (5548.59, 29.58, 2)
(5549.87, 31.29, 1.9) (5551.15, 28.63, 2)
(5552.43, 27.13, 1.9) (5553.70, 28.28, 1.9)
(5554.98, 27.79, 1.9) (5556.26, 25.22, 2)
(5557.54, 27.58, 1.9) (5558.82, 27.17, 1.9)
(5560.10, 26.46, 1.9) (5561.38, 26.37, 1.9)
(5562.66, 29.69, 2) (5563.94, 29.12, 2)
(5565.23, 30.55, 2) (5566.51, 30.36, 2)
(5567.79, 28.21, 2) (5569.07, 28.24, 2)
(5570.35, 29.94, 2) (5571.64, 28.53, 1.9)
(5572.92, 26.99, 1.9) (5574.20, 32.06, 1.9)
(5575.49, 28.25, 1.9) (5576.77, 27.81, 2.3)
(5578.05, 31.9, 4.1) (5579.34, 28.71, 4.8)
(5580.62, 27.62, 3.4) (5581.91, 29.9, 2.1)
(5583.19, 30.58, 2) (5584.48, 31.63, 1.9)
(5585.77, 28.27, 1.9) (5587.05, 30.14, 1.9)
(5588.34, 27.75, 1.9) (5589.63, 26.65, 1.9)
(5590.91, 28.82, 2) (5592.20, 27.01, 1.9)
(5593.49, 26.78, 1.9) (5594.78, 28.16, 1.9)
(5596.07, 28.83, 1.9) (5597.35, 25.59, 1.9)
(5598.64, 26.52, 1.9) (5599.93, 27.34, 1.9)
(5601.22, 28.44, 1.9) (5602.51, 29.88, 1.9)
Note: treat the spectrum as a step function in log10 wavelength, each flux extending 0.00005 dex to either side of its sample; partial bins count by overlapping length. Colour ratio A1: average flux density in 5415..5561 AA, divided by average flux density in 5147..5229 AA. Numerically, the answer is 1.08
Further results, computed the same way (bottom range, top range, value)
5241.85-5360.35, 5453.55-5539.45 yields 1.07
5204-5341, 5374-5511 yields 1.06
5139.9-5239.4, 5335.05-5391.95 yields 1.04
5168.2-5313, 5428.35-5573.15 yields 1.05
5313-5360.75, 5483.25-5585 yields 1.10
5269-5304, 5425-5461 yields 1.04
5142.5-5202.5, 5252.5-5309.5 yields 1.08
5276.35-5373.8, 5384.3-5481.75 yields 1.08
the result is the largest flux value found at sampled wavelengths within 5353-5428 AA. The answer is 30.7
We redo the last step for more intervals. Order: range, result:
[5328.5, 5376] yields 29.85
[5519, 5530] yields 29.65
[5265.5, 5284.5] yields 30.68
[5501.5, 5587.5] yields 32.06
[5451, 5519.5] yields 32.68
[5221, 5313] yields 31.06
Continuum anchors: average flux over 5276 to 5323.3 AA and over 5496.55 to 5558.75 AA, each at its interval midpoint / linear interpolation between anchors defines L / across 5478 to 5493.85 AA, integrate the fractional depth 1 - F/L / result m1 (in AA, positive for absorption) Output -1.5 AA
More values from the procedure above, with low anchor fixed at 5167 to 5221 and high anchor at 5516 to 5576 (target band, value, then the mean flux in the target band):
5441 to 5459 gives -0.7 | 28.2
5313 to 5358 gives 1.9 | 25.6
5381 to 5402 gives -0.9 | 28.1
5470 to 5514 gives -2.8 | 29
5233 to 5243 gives 0.3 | 25.7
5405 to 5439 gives 0.1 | 27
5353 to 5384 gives 0.3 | 26.6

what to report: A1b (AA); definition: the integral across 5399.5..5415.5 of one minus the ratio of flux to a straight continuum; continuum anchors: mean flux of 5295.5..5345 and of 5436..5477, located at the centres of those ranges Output -0.4 AA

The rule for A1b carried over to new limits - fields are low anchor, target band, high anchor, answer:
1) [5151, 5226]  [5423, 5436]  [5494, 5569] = 0.4 AA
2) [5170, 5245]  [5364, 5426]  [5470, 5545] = -0.5 AA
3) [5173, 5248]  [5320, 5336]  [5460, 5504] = 1.2 AA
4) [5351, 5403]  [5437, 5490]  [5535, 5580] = -2.6 AA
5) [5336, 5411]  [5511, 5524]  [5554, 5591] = 0.6 AA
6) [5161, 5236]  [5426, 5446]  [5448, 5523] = 0.7 AA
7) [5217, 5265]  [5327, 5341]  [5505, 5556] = 0.5 AA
